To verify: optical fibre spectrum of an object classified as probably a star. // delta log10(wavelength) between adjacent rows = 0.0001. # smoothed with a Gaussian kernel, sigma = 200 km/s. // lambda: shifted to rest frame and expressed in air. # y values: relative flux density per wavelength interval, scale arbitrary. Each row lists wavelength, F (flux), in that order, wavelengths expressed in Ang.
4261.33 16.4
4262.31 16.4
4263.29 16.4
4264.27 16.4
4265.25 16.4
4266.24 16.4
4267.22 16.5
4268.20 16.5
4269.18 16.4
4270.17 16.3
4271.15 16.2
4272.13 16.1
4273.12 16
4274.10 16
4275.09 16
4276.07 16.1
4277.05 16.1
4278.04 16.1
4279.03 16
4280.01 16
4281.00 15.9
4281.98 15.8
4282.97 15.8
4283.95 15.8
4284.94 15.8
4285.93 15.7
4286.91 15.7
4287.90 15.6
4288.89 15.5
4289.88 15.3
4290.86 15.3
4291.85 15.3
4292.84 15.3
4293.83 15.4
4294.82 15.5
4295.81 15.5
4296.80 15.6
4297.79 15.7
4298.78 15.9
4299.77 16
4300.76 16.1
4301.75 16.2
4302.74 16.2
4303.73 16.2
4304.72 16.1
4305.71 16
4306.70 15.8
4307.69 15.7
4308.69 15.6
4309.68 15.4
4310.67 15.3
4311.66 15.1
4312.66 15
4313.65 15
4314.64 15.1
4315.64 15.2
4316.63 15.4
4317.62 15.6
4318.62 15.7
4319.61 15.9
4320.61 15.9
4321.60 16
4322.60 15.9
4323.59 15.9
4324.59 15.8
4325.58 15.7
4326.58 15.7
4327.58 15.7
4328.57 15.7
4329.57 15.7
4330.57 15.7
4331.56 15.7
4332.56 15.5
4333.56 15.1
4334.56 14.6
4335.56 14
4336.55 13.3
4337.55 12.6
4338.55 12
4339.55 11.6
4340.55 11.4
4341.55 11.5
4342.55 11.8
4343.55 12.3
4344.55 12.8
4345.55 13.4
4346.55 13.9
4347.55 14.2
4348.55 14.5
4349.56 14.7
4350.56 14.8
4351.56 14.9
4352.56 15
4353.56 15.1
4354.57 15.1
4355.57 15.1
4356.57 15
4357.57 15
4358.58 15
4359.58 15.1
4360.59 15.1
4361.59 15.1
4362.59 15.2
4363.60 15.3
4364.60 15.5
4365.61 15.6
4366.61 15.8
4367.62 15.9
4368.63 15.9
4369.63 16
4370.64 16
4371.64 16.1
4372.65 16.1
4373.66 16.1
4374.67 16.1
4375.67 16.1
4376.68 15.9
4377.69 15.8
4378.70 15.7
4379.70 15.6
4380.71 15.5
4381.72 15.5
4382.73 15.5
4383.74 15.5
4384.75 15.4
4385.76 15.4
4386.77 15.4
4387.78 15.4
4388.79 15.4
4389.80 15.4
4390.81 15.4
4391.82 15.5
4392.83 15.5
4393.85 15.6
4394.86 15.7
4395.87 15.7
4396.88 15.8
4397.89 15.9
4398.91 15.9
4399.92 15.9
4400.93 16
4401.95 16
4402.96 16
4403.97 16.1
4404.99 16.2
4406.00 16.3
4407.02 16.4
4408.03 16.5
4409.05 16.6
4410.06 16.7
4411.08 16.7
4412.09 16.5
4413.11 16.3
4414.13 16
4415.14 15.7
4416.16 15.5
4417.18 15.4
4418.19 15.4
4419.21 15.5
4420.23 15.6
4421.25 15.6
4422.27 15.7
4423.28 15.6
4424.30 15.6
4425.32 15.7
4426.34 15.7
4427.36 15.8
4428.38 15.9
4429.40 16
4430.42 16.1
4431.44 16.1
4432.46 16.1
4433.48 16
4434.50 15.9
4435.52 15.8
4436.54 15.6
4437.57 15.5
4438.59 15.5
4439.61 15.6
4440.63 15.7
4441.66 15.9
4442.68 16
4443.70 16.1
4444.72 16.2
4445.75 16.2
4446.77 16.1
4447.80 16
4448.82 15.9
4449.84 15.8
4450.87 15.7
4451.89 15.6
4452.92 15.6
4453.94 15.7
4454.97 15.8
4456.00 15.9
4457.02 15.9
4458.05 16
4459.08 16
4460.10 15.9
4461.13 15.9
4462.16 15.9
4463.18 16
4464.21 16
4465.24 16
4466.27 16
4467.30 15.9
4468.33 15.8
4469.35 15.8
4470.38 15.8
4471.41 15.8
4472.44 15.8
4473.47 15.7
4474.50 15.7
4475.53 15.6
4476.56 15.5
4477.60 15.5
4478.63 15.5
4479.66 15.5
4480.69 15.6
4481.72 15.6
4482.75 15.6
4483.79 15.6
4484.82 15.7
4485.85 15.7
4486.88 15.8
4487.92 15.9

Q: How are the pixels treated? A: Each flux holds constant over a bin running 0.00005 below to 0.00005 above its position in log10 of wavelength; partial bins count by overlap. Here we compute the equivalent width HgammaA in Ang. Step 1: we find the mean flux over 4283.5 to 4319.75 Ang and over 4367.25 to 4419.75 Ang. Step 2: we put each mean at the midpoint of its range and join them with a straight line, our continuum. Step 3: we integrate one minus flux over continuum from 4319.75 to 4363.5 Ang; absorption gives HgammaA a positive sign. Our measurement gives 3.29 Ang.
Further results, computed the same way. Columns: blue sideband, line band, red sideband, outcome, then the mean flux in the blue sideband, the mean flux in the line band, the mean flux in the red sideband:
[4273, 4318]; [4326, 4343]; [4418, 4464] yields 1.9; 15.7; 14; 15.8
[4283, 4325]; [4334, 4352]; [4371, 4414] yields 2.9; 15.6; 13.2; 15.9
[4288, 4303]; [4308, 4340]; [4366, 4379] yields 1.4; 15.6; 15.1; 16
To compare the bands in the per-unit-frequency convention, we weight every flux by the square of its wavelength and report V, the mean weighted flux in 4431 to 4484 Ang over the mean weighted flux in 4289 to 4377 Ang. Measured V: 1.11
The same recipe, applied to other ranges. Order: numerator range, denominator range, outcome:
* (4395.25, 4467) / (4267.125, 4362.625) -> 1.10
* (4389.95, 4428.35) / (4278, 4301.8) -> 1.07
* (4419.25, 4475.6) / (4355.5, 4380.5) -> 1.05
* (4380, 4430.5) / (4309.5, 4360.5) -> 1.11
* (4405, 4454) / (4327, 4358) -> 1.17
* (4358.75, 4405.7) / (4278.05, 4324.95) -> 1.04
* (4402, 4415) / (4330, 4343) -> 1.25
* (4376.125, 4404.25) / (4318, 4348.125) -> 1.12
